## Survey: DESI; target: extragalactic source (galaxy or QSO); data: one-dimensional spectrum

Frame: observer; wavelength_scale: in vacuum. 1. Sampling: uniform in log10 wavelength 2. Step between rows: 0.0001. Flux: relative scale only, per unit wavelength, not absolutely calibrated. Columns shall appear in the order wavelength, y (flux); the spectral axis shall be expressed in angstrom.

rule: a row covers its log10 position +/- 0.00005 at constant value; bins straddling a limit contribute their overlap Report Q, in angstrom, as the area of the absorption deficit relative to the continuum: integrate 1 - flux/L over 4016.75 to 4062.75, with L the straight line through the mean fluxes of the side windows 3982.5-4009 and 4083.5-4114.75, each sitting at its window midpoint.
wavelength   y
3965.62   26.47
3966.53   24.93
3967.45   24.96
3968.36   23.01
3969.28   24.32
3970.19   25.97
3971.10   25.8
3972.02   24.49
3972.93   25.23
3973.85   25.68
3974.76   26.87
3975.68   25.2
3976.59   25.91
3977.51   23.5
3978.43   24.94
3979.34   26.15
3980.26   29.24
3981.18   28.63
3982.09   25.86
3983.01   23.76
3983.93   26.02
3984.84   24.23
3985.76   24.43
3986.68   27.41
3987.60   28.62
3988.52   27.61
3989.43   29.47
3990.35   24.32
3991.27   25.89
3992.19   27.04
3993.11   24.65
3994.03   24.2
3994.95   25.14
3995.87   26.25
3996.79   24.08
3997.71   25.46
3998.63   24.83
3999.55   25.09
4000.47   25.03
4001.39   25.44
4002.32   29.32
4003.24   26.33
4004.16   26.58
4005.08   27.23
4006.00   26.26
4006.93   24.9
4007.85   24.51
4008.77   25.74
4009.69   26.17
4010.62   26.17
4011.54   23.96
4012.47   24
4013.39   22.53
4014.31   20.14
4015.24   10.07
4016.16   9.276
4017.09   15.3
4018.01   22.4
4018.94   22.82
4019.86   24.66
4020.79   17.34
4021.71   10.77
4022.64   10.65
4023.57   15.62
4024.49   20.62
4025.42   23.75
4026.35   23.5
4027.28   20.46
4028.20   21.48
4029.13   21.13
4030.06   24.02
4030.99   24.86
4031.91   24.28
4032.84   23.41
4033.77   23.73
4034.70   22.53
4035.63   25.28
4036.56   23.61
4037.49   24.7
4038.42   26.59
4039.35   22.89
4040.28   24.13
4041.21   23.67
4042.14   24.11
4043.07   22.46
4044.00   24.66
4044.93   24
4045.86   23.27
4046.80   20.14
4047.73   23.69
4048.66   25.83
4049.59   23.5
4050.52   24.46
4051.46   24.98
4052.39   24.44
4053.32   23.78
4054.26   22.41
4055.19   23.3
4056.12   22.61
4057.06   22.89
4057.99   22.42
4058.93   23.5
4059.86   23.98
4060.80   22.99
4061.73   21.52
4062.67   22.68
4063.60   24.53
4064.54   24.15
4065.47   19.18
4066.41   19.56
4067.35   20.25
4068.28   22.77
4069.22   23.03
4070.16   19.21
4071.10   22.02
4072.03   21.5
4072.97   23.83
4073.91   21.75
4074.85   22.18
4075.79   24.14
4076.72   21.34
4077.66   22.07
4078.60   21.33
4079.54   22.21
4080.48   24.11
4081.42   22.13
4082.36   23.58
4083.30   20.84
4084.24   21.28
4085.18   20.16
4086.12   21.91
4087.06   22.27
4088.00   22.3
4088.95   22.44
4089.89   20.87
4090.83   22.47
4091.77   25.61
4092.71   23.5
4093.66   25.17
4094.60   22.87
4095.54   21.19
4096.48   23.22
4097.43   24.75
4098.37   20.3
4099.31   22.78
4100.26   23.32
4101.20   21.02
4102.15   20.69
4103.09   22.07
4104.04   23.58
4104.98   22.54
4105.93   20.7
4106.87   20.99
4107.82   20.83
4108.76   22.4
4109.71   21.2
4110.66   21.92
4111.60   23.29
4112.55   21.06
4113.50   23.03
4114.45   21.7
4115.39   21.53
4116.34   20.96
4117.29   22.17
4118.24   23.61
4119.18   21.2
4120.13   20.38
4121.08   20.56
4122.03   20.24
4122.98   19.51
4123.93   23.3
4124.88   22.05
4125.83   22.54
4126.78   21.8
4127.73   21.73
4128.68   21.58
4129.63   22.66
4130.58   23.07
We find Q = 3.4 angstrom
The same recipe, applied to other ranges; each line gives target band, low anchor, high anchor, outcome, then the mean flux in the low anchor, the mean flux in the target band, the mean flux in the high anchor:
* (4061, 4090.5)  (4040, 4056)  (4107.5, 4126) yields 1.14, 23.7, 22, 21.7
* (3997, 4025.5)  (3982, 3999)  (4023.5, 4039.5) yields 2.87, 25.8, 22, 23.1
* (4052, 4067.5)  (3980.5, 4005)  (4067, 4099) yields 0.43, 26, 22.6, 22.3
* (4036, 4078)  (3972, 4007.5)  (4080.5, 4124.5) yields 1.12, 25.9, 23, 22.1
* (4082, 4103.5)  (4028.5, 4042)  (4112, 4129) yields -0.02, 23.9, 22.4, 21.6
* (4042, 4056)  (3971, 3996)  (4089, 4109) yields 0.19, 25.9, 23.6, 22.4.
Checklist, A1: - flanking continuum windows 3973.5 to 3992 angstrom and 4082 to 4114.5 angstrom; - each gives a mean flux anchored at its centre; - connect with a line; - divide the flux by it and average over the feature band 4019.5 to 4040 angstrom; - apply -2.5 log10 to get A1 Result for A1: 0.14 mag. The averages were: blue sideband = 26.2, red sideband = 22.2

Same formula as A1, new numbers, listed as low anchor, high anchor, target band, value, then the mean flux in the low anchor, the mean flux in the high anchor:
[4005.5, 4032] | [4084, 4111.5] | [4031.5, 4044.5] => -0.13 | 20.9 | 22.2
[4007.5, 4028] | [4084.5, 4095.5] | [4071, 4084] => -0.01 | 20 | 22.6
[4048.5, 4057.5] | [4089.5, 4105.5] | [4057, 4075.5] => 0.06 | 23.8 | 22.7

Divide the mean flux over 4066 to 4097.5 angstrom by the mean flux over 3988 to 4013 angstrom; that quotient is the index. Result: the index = 0.86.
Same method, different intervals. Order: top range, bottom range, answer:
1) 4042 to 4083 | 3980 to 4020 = 0.93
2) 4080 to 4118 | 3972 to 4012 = 0.86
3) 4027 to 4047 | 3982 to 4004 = 0.91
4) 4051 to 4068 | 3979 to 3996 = 0.87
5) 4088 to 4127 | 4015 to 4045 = 1.04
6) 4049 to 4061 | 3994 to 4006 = 0.91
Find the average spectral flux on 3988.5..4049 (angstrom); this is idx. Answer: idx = 23.1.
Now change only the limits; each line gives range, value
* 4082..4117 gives 22.2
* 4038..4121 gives 22.5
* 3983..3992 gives 26.3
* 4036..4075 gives 23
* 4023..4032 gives 21.8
